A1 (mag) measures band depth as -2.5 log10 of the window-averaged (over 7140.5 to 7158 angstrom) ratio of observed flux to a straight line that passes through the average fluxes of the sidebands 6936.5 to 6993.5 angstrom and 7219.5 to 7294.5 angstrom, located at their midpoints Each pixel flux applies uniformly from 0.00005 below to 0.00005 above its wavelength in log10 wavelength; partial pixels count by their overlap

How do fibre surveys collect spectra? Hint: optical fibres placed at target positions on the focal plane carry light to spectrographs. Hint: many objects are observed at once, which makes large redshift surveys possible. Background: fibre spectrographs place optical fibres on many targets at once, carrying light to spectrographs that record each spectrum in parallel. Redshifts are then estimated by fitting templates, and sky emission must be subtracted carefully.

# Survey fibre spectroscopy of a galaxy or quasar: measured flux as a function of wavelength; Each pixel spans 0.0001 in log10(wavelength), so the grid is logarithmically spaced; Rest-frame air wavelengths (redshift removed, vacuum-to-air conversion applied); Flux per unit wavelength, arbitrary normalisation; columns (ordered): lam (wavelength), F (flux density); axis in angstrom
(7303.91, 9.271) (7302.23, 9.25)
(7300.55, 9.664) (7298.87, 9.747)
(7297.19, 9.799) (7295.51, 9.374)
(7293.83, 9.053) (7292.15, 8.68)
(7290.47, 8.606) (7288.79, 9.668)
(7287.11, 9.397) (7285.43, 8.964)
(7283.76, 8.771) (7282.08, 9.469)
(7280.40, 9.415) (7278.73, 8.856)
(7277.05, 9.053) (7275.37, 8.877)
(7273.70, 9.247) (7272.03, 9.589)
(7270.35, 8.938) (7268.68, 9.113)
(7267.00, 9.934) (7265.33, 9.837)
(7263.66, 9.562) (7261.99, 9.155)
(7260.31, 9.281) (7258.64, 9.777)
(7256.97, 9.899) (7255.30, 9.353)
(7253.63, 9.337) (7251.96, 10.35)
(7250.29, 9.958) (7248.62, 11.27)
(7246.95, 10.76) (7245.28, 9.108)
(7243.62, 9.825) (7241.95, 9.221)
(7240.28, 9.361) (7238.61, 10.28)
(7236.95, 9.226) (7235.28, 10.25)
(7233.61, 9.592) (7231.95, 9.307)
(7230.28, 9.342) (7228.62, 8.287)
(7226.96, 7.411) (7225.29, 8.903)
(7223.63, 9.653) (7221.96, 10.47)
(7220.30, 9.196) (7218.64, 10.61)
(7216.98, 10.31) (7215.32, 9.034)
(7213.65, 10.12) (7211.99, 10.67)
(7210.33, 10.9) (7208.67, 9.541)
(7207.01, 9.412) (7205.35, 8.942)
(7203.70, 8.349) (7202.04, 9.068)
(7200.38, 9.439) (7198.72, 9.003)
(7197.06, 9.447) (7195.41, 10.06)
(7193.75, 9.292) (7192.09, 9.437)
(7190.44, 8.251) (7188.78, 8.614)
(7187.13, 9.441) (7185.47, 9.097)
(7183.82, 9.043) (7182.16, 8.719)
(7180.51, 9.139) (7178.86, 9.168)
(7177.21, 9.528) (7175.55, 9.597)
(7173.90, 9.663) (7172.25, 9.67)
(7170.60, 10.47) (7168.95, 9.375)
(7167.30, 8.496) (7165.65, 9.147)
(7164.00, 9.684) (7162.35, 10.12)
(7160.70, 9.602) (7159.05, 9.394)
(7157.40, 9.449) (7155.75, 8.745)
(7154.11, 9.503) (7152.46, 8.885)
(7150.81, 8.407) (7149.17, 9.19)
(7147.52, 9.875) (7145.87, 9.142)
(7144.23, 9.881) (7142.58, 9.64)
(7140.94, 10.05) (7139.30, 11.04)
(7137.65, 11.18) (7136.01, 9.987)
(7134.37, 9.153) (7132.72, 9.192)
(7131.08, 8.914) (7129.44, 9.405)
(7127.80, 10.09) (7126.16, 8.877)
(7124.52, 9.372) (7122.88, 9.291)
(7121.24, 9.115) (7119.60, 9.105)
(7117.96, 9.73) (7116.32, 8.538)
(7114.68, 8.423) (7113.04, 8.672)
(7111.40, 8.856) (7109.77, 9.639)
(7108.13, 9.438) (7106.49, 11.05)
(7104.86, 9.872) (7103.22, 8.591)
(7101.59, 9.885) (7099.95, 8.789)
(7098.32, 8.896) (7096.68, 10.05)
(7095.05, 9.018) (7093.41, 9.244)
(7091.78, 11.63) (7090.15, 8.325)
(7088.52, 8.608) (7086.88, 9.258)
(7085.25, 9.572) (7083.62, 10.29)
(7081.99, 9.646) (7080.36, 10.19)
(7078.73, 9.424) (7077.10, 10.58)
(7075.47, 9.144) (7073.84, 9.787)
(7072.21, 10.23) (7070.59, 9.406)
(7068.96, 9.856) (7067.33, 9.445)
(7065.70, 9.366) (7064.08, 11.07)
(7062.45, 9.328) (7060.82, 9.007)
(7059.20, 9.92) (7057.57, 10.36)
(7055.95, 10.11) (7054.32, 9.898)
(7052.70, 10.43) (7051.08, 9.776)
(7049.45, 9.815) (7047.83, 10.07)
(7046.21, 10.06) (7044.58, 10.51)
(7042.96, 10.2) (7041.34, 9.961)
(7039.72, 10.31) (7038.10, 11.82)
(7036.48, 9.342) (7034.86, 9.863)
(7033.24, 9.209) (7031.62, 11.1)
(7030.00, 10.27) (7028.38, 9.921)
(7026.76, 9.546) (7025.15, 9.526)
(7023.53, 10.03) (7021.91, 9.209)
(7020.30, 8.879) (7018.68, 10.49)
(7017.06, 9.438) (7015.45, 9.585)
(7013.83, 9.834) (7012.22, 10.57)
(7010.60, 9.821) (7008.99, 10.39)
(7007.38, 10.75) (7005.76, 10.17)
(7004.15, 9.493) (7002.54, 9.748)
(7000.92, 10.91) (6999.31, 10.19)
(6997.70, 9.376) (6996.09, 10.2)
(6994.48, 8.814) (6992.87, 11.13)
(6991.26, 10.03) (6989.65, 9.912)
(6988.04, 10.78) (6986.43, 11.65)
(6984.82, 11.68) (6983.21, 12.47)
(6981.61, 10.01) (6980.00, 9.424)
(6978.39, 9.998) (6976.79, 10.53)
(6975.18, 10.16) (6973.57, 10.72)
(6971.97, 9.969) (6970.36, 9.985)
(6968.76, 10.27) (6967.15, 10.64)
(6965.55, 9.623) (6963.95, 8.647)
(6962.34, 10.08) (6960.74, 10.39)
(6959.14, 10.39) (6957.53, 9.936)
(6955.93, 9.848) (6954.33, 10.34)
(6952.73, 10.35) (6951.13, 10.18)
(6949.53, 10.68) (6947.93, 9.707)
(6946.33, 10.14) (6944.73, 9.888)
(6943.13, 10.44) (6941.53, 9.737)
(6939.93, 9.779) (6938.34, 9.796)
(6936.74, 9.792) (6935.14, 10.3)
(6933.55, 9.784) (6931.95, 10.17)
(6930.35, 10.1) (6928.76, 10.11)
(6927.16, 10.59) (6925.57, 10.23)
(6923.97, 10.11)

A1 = 0.05 mag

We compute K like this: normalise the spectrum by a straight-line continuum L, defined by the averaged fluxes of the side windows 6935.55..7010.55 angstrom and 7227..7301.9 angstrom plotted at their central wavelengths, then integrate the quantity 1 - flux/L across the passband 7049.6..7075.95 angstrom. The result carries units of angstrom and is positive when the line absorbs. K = 0.4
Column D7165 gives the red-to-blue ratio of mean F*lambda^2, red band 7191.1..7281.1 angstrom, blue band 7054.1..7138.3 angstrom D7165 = 1.04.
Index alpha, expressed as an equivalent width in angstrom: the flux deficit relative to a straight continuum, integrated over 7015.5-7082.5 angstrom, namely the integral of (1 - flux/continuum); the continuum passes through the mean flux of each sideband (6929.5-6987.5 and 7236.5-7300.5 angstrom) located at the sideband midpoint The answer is 0.6 angstrom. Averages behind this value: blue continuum 10.2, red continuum 9.48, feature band 9.91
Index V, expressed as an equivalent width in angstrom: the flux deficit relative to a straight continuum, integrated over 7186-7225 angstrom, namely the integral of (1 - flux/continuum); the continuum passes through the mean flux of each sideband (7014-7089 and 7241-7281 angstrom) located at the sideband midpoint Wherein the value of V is 0.5 angstrom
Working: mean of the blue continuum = 9.87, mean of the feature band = 9.52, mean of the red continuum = 9.57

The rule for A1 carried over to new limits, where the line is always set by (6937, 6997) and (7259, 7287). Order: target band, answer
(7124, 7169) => 0.019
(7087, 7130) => 0.052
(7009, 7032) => 0.020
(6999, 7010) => -0.014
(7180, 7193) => 0.067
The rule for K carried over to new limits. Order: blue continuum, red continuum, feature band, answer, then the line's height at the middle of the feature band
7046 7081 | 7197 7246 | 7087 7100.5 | 0.6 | 9.8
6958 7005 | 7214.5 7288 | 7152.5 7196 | 1.7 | 9.71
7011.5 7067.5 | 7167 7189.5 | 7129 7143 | -0.5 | 9.51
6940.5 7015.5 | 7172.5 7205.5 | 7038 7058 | -0.7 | 9.87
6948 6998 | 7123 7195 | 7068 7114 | 0.8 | 9.73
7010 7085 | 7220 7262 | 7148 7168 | 1.0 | 9.72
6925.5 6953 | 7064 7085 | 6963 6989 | -1.0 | 10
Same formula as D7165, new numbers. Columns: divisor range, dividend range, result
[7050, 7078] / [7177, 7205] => 0.96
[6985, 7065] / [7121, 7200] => 0.97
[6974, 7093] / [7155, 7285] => 0.99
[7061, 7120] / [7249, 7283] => 1.04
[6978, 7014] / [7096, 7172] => 0.95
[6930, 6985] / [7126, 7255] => 1.00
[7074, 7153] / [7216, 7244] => 1.03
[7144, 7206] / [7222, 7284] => 1.04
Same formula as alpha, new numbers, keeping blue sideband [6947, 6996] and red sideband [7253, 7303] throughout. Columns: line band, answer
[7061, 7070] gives 0.2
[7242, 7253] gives -0.8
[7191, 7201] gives 0.2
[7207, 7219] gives -0.7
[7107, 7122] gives 1.1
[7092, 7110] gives 0.6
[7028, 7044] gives -0.2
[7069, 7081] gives 0.2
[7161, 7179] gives 0.2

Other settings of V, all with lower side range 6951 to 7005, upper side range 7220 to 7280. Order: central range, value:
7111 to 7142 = 1.2 angstrom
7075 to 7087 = 0.2 angstrom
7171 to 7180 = 0.1 angstrom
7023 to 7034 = 0.2 angstrom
